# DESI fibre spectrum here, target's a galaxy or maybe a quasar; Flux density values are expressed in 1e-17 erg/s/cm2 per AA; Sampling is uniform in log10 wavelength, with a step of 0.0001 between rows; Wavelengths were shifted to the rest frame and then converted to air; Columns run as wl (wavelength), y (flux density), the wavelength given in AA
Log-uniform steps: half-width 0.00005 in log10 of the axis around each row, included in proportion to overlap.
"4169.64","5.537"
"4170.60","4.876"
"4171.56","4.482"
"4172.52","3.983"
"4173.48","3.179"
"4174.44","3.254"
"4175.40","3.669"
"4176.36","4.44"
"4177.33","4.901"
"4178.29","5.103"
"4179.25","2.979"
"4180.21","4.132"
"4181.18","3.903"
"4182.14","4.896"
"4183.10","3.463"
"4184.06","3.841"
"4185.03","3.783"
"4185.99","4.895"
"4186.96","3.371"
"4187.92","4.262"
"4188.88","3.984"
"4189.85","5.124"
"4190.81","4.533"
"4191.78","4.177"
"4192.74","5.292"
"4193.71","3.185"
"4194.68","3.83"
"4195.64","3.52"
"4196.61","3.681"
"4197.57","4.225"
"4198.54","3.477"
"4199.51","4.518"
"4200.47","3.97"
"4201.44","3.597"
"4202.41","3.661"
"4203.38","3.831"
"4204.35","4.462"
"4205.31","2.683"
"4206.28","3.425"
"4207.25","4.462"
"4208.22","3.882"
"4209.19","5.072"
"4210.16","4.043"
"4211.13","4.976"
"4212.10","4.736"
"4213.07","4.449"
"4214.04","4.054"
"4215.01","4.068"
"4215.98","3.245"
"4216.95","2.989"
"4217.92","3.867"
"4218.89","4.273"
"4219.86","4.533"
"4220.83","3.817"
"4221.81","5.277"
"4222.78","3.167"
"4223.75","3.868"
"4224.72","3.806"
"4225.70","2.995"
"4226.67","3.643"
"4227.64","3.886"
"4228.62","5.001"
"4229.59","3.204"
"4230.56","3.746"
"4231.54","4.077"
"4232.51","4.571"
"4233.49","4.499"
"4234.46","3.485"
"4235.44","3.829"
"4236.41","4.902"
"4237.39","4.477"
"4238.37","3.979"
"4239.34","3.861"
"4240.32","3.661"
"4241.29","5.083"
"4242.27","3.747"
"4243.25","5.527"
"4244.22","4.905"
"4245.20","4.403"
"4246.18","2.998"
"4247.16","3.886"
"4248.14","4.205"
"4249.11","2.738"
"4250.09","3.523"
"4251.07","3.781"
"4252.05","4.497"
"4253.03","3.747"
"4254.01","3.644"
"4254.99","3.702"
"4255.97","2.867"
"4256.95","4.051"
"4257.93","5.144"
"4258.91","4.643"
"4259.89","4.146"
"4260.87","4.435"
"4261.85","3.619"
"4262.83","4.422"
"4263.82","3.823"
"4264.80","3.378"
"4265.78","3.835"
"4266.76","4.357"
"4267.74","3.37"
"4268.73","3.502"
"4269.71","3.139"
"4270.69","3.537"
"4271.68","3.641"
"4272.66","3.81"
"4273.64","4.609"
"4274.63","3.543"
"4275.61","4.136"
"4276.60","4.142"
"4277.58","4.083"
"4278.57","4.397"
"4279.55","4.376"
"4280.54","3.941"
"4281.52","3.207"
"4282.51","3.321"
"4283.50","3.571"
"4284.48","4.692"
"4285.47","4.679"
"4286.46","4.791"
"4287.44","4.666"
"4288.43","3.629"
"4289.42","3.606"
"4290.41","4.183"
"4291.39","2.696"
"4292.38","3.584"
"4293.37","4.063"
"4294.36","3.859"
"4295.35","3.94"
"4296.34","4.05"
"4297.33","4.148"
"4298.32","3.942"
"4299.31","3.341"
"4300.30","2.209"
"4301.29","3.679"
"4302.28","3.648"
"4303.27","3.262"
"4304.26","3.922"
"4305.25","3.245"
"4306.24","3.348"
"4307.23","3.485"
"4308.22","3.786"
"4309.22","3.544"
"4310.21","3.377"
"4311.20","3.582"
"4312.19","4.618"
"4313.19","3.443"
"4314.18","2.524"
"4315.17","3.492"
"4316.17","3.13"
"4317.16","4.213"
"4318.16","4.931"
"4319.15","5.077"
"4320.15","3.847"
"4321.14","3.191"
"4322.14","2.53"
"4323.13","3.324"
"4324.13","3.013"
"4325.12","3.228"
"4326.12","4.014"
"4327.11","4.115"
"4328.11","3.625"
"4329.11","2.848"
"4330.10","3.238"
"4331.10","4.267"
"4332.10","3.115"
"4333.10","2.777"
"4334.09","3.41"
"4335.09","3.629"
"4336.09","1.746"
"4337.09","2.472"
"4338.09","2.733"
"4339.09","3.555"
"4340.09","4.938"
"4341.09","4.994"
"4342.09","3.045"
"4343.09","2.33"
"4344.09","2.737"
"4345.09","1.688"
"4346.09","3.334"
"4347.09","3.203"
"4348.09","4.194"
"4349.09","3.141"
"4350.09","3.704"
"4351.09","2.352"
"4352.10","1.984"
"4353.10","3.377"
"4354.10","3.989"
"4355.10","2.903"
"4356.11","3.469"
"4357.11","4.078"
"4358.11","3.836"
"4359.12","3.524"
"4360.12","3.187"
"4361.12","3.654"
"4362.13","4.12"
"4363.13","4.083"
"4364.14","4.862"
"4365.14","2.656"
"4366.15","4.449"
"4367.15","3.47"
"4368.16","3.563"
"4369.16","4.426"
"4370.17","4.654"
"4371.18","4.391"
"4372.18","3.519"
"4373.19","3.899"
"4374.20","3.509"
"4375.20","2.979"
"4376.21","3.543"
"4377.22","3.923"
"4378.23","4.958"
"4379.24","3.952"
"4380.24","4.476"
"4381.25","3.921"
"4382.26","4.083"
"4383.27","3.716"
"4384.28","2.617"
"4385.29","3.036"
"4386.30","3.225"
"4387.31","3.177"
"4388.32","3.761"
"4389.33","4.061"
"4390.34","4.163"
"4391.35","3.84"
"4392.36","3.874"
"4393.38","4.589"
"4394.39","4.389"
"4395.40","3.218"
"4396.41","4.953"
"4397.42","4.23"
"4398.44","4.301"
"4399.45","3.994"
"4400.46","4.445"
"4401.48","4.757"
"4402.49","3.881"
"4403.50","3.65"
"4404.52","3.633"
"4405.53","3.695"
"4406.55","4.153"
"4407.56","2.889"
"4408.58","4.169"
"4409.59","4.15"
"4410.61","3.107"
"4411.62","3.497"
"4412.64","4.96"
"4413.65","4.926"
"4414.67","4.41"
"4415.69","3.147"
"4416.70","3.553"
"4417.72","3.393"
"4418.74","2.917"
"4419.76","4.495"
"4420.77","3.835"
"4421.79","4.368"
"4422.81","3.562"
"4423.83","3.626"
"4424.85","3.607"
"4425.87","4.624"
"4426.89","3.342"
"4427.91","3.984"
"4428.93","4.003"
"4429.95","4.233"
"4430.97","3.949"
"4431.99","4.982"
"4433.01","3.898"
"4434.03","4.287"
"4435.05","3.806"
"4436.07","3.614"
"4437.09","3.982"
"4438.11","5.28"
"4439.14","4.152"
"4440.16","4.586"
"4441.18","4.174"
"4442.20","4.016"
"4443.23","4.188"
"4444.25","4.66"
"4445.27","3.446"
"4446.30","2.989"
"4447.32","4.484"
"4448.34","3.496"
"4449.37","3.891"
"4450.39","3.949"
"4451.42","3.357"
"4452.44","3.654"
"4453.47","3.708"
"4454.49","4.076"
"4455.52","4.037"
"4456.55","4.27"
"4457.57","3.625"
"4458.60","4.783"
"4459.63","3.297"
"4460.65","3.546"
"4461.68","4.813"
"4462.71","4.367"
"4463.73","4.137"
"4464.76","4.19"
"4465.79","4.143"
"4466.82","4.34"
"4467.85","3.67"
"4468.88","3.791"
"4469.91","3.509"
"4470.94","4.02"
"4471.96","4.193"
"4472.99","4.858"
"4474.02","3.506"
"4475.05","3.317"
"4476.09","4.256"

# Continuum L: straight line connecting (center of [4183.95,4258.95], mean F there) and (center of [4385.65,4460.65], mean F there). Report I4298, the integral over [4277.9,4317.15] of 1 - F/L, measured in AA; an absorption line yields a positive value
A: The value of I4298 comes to 2.8 AA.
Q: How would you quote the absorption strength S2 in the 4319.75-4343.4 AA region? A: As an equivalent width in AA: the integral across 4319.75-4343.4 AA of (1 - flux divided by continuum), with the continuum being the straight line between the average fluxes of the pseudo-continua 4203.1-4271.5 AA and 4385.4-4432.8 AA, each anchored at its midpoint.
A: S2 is 3.7 AA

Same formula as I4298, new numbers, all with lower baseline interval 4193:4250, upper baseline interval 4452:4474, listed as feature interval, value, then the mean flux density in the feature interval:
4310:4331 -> 2.2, 3.6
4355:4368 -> 0.9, 3.73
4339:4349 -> 1.6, 3.39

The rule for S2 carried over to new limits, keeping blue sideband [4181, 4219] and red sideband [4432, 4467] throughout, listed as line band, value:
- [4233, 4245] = -0.86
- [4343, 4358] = 3.36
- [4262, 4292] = 1.08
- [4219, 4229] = 0.11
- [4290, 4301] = 1.11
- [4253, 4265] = 0.15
